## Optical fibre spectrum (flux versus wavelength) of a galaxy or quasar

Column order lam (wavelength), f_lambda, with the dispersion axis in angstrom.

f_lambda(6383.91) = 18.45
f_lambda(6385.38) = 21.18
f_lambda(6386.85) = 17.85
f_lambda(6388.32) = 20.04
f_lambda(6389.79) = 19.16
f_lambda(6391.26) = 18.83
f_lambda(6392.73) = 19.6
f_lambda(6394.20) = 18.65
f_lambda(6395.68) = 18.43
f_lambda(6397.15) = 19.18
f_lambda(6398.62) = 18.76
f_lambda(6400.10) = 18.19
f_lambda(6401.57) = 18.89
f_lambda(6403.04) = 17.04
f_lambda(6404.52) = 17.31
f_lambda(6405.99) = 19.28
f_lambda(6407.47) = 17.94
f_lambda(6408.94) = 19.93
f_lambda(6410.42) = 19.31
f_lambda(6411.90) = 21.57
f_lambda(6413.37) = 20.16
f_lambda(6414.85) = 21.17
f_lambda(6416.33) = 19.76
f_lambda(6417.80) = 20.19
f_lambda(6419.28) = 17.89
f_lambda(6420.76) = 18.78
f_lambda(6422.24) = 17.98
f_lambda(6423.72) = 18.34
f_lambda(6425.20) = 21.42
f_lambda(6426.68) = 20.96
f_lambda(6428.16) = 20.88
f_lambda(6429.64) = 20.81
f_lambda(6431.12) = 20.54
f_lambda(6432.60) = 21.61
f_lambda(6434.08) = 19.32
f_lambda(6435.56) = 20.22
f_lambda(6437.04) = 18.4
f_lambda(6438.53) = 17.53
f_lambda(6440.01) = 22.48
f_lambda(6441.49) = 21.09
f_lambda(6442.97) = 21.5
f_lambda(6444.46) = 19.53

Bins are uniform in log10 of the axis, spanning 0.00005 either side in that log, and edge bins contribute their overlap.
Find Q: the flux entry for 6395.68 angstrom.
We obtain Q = 18.43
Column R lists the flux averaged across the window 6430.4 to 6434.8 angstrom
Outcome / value 20.5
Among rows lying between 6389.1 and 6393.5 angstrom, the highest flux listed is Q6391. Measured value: 19.6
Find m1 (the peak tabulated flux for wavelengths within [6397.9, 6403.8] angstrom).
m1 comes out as 18.89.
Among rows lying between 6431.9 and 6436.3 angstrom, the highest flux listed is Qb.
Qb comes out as 21.61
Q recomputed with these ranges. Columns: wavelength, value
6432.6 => 21.61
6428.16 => 20.88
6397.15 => 19.18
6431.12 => 20.54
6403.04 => 17.04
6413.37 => 20.16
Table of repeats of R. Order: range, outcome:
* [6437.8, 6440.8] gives 20.1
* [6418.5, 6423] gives 18.2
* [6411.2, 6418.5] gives 20.6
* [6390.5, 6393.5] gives 19.2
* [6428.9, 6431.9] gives 20.7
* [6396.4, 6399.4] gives 19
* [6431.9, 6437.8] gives 19.9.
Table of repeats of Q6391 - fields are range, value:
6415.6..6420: 20.19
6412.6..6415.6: 21.17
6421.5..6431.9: 21.42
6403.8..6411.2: 19.93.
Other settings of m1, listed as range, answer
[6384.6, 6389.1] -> 21.18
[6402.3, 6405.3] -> 17.31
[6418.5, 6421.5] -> 18.78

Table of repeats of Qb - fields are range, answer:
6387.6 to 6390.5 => 20.04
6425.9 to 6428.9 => 20.96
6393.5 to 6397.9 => 19.18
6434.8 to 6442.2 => 22.48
